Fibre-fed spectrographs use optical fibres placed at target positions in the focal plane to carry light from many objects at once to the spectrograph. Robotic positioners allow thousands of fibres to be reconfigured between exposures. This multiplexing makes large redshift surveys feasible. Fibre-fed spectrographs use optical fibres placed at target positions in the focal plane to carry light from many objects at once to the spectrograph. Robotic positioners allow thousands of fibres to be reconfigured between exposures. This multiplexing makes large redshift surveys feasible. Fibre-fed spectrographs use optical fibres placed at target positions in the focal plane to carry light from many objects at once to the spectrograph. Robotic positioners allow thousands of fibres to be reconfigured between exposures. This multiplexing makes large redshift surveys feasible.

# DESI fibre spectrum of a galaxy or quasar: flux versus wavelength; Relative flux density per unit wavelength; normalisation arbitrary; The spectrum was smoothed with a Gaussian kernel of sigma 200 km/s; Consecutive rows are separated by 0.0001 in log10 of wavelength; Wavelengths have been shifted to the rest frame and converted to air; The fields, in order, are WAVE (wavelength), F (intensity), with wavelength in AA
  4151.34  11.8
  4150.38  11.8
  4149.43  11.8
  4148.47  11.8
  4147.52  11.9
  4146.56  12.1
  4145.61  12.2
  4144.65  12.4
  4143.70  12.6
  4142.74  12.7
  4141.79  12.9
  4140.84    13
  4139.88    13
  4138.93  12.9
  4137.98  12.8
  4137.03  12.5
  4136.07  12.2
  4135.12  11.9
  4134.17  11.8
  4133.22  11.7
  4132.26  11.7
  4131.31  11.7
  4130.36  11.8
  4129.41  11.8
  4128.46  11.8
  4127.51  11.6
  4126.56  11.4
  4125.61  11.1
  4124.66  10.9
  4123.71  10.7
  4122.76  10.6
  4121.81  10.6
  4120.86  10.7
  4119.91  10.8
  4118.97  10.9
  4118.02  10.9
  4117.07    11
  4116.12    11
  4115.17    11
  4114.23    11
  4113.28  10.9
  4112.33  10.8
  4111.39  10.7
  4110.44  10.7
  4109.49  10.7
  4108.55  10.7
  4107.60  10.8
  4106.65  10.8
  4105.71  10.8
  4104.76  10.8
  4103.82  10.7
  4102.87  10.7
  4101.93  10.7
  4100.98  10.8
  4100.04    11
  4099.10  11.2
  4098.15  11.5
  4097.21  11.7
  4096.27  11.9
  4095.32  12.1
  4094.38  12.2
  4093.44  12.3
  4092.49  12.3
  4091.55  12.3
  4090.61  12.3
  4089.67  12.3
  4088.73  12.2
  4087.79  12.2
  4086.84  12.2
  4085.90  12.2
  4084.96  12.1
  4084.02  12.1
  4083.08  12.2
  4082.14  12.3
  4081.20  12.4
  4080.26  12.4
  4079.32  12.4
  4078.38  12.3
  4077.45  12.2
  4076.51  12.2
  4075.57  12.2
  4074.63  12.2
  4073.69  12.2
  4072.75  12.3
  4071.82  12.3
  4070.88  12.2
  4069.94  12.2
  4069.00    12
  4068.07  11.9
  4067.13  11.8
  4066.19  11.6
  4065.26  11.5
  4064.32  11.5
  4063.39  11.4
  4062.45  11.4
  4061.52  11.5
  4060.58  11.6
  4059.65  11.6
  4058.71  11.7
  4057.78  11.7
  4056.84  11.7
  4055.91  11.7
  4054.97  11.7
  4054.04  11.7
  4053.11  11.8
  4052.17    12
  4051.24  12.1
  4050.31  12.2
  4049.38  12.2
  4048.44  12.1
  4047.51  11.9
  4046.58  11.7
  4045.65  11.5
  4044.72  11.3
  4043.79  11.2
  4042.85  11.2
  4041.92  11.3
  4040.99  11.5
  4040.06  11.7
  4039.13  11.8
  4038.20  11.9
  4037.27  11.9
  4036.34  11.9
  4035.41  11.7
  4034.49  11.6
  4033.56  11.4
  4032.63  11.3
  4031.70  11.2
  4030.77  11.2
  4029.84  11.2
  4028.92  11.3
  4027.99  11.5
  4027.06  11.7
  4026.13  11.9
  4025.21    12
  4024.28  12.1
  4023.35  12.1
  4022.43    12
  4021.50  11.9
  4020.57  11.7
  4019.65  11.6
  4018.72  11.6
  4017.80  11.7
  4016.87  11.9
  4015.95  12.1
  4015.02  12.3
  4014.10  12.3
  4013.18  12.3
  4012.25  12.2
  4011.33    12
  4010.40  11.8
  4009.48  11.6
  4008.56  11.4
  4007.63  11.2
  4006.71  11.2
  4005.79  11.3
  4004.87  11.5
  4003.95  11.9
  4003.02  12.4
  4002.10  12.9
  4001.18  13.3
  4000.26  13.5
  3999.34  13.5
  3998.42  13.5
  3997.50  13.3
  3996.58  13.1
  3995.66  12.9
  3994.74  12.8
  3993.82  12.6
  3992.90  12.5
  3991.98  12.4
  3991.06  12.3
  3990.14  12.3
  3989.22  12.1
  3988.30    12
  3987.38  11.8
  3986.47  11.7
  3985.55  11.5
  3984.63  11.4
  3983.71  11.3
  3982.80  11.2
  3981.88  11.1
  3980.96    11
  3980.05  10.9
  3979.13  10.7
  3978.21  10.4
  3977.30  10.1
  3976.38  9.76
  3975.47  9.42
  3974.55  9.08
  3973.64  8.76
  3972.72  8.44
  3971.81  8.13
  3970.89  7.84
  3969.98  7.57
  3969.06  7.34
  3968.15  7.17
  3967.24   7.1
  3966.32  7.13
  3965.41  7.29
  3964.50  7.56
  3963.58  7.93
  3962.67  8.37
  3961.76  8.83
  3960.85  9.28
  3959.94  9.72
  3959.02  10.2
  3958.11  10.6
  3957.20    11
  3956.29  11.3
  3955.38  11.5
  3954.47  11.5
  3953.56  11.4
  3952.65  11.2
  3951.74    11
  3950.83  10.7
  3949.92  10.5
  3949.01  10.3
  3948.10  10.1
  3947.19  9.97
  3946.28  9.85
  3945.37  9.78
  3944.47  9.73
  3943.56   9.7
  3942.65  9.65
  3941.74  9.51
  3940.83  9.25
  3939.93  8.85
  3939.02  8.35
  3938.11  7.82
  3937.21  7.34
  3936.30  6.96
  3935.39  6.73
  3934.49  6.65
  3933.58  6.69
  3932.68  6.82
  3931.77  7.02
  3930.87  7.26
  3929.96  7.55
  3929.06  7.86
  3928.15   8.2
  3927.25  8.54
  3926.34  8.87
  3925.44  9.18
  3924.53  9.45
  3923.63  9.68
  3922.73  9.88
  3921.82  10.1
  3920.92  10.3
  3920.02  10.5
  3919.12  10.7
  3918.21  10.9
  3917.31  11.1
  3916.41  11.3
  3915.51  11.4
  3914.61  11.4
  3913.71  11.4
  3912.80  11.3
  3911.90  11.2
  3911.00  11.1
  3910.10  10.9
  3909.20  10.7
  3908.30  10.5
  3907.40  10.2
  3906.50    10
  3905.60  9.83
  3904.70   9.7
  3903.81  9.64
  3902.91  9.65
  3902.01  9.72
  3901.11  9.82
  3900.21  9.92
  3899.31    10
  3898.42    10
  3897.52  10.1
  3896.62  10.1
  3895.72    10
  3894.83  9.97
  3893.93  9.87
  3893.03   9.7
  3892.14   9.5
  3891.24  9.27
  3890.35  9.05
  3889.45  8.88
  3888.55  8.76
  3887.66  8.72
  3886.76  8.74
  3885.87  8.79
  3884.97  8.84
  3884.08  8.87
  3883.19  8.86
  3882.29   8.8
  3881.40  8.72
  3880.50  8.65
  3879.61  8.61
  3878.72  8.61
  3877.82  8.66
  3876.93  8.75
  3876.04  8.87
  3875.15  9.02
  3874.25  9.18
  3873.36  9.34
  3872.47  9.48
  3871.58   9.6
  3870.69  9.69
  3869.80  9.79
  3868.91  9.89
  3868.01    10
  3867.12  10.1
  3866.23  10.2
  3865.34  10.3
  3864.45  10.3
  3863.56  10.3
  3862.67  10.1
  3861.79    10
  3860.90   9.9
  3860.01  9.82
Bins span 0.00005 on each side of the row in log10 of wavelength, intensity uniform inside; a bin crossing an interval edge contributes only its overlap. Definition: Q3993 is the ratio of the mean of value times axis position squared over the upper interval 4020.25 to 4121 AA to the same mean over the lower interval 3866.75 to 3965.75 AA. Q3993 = 1.32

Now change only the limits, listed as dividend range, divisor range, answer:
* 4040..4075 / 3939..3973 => 1.32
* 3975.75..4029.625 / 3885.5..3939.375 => 1.32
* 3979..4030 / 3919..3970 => 1.37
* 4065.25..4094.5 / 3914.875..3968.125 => 1.41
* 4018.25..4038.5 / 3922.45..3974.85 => 1.37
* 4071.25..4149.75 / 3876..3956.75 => 1.35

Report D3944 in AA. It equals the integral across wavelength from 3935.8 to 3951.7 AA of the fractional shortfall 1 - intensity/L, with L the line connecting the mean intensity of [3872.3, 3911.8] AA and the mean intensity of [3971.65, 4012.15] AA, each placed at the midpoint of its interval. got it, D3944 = 1.8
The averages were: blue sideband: 9.48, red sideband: 11.6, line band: 9.35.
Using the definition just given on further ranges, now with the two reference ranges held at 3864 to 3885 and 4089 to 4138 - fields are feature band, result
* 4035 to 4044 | -0.8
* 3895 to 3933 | -0.9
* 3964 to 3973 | 2.3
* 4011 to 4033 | -2.6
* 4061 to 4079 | -1.6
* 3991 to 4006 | -3.4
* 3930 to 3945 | 2.8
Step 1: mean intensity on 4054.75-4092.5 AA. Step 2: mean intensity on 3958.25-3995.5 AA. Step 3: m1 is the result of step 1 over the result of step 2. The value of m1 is 1.20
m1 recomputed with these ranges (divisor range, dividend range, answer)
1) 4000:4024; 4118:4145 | 0.98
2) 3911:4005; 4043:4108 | 1.17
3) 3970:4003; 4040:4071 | 1.03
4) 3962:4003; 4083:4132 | 1.07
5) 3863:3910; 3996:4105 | 1.25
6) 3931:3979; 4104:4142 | 1.26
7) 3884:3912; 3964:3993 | 1.02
